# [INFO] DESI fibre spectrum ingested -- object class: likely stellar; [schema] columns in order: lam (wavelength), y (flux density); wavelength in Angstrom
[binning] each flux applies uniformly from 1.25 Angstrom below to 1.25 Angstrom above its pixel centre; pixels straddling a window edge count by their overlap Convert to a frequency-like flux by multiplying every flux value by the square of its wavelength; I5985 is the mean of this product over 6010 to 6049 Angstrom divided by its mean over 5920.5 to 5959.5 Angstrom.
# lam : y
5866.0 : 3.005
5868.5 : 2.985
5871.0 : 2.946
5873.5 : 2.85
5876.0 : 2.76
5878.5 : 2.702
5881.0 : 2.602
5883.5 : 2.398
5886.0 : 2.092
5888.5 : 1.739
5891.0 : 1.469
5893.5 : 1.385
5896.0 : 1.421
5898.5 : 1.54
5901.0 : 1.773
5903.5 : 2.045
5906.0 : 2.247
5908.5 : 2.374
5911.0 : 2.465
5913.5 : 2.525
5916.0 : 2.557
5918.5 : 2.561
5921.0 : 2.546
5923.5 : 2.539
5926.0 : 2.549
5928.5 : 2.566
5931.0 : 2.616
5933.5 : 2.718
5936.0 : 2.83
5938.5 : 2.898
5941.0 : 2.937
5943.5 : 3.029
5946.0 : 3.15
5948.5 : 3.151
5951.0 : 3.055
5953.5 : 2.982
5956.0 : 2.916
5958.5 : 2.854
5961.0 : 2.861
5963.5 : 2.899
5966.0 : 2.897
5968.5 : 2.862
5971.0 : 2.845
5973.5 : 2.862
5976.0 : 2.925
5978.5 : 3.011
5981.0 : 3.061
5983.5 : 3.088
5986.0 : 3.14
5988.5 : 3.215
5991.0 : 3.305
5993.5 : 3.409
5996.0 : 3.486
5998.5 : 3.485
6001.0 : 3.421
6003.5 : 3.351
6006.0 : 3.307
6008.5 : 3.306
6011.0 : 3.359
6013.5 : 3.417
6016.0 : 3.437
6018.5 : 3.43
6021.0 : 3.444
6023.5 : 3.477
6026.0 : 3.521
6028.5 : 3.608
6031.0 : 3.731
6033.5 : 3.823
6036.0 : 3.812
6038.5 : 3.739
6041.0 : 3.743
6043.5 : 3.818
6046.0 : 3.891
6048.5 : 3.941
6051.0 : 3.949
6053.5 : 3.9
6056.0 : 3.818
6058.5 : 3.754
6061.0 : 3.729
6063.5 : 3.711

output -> 1.32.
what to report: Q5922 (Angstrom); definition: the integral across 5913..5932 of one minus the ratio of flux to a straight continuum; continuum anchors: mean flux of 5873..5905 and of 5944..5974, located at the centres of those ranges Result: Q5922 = -0.6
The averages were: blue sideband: 2.04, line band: 2.56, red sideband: 2.95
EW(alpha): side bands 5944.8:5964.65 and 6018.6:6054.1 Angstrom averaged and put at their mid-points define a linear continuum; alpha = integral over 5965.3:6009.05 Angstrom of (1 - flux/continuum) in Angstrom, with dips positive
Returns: 1.6 Angstrom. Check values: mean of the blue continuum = 2.98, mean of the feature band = 3.17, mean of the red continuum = 3.73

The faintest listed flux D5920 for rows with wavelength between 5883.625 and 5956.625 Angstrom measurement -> 1.385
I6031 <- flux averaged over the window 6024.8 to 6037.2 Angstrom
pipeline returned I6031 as 3.7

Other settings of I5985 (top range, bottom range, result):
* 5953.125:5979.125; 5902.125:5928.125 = 1.21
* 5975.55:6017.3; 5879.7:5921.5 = 1.62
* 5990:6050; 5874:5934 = 1.64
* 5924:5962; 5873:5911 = 1.40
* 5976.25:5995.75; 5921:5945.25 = 1.18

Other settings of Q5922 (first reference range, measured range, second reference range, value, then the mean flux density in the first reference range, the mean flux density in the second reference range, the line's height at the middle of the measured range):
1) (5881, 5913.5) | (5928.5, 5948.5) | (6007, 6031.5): -3.3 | 1.96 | 3.46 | 2.47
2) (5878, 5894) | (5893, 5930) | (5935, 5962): 3.4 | 2.06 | 2.97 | 2.43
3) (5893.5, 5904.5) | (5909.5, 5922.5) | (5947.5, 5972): -3.4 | 1.65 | 2.93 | 2.01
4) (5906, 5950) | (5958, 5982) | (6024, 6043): 1.5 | 2.7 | 3.71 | 3.1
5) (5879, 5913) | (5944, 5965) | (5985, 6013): -1.7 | 1.99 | 3.35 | 2.76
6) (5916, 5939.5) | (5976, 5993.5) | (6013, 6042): 0.3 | 2.64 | 3.6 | 3.19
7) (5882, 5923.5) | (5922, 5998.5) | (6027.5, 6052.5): -4.5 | 2.09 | 3.81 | 2.81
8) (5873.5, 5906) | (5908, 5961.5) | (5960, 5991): -4.8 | 2.04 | 2.99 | 2.54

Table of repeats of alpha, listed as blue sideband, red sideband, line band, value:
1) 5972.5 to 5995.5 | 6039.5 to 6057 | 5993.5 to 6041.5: -0.1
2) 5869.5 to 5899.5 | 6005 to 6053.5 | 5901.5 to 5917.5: 0.5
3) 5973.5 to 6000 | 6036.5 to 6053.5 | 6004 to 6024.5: 0.6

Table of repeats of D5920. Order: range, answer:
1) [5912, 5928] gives 2.525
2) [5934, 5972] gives 2.83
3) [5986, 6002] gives 3.14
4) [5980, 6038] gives 3.061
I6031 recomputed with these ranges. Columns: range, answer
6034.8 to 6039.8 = 3.77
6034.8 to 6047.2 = 3.8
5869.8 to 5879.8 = 2.81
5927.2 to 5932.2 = 2.59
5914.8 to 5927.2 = 2.55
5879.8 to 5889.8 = 2.2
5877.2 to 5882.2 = 2.65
